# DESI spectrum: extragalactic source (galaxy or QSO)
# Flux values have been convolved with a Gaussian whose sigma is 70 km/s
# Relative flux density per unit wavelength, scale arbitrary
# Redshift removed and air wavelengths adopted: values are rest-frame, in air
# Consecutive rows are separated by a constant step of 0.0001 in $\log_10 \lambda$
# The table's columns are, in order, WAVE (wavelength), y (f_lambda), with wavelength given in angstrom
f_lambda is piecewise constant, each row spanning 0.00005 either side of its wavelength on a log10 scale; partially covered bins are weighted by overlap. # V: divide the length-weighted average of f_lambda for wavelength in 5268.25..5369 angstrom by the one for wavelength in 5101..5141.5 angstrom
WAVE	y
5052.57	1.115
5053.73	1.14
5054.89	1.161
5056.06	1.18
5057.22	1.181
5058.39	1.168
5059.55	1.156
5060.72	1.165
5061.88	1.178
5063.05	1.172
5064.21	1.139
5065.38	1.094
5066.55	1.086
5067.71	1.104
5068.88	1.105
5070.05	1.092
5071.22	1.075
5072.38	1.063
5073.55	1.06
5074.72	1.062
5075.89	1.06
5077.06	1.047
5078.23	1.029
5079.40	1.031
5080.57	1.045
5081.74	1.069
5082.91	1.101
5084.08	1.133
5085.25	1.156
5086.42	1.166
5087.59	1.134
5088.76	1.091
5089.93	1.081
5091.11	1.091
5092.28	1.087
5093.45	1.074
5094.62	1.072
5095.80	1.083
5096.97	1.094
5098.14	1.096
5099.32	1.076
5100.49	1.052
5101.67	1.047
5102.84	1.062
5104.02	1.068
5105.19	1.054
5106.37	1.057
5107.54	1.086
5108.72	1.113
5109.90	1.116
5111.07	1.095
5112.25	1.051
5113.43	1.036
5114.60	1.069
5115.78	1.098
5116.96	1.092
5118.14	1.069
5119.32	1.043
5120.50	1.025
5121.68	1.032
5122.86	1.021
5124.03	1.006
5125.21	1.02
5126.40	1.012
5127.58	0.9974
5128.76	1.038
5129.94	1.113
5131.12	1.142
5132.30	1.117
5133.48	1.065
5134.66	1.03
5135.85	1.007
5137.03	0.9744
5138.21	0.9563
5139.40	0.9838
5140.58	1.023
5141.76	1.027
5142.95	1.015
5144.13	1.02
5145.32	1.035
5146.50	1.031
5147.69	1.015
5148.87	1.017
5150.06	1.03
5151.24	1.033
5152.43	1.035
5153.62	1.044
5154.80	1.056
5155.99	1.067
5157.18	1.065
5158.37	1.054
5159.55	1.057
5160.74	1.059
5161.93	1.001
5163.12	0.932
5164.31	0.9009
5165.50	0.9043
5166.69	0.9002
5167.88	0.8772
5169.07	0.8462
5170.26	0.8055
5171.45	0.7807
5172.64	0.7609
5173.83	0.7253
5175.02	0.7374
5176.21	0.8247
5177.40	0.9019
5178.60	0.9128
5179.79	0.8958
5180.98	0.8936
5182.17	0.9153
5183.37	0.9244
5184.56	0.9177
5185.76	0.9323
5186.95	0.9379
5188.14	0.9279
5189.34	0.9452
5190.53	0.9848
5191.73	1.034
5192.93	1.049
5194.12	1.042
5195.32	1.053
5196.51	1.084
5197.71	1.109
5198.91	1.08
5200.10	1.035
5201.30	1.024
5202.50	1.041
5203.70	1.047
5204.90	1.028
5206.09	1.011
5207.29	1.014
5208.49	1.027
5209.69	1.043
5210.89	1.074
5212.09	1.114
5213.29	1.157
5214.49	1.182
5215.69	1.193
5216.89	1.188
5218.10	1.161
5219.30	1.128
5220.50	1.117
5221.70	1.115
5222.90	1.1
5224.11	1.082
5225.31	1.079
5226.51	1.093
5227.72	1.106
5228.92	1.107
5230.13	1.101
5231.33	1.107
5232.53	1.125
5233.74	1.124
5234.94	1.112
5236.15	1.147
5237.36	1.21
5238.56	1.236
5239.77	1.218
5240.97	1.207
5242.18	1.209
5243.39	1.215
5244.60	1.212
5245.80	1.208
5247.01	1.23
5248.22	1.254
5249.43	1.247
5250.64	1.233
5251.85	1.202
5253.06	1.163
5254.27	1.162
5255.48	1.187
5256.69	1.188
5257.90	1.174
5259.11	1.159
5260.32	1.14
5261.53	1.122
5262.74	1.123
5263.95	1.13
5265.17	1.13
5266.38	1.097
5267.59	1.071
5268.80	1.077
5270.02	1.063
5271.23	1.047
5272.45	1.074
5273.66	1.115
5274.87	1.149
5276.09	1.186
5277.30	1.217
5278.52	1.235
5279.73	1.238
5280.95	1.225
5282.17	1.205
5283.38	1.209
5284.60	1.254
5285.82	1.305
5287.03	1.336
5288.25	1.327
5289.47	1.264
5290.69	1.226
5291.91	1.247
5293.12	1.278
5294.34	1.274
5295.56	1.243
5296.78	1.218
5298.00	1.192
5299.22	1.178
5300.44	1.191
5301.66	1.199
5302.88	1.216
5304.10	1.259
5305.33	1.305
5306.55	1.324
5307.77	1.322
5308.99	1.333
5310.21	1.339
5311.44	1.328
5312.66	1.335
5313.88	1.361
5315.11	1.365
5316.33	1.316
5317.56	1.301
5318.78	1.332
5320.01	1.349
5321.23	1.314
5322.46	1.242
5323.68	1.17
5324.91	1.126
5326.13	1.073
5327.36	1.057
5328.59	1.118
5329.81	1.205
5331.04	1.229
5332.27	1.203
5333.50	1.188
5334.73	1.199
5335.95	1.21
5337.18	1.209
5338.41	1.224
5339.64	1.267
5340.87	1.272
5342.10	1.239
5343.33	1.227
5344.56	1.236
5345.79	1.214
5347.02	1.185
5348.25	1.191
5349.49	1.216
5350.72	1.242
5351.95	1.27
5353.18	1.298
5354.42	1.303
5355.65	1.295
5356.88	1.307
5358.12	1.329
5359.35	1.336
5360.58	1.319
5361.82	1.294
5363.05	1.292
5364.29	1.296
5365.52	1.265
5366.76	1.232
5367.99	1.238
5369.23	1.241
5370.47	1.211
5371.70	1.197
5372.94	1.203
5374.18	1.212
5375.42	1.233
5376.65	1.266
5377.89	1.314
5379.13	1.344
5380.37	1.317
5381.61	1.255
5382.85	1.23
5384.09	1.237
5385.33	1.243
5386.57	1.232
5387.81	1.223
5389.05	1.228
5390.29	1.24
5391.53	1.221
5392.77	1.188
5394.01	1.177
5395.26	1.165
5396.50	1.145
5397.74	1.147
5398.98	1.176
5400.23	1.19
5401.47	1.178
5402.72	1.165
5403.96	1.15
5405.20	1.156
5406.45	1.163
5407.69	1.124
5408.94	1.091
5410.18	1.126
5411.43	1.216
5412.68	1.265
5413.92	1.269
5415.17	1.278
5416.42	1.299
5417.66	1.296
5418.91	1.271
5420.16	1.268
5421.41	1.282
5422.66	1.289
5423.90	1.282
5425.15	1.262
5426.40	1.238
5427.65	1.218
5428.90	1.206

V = 1.2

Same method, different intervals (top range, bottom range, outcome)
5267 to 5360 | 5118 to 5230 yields 1.22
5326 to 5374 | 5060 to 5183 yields 1.20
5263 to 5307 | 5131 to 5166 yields 1.18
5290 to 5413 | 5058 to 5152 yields 1.16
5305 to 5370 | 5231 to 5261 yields 1.06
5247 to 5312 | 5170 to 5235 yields 1.18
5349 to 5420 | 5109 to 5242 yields 1.20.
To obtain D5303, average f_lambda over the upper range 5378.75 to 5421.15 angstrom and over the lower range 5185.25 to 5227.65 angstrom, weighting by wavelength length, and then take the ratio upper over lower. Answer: 1.14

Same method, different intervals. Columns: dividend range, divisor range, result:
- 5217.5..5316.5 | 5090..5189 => 1.19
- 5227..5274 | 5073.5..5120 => 1.07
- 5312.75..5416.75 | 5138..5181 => 1.29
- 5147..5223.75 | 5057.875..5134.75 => 0.92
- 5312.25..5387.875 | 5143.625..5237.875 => 1.23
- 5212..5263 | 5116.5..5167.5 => 1.14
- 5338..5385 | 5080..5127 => 1.17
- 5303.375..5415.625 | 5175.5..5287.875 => 1.12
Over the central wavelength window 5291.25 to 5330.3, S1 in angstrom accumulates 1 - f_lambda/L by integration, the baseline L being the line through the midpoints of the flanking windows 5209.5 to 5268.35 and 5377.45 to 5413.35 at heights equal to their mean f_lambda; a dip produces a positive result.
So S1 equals -2.57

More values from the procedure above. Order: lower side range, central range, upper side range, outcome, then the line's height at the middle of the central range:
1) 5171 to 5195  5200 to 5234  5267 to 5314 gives -2.95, 1.01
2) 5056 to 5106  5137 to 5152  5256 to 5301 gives 1.48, 1.13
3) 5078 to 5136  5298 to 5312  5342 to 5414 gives -0.96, 1.19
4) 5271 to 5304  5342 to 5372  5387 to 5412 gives -1.73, 1.19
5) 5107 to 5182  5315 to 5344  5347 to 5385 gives -0.11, 1.22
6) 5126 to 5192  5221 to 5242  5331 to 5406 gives -1.48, 1.06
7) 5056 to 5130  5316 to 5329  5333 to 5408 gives -0.12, 1.21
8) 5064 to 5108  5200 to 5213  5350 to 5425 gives 1.13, 1.14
